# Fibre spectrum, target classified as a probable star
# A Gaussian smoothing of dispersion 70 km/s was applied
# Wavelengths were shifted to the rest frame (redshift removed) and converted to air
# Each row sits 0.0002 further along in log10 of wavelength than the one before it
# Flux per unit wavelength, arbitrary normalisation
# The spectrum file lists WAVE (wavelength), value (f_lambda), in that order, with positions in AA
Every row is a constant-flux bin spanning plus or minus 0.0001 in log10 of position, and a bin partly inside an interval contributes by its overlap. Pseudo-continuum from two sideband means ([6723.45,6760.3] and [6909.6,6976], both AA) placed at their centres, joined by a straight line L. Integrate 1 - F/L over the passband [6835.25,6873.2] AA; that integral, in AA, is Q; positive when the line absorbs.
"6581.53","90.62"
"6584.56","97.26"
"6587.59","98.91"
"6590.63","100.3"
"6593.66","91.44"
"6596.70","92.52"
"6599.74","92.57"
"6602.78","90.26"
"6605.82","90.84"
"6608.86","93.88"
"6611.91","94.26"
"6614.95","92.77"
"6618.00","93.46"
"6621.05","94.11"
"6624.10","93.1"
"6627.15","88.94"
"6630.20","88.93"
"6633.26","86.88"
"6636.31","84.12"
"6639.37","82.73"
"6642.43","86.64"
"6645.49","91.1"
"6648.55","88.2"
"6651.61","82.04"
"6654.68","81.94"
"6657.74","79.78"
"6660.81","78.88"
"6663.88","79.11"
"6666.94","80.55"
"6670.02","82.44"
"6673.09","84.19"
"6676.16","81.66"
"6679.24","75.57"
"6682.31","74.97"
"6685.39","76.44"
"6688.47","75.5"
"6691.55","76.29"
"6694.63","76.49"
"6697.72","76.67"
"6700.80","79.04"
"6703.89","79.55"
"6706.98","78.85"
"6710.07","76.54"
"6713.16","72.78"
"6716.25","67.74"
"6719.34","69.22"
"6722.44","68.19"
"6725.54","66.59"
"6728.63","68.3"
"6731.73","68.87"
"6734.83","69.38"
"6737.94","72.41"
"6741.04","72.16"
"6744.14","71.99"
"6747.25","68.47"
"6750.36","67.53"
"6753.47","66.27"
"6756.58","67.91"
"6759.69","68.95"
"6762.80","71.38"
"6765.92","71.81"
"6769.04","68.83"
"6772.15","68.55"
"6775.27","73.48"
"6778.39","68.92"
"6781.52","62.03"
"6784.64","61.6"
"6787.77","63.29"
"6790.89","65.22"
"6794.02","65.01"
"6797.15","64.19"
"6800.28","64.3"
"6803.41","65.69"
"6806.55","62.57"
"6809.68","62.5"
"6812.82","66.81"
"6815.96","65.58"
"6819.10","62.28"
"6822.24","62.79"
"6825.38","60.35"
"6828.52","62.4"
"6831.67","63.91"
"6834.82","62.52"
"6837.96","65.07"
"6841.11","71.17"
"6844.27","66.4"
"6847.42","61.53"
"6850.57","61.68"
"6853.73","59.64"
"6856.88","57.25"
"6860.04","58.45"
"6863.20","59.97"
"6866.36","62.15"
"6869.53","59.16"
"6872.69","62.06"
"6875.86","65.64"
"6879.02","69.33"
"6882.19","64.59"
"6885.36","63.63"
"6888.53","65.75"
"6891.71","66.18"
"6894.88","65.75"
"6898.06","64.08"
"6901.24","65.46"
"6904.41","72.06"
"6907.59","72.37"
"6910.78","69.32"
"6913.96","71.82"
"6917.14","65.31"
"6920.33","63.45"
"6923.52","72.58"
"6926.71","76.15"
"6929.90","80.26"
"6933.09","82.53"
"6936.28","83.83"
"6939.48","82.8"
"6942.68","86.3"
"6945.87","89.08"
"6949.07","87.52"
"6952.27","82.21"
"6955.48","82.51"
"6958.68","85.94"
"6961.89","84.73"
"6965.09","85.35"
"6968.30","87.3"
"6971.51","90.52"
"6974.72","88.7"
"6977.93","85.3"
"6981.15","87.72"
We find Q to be 6.8 AA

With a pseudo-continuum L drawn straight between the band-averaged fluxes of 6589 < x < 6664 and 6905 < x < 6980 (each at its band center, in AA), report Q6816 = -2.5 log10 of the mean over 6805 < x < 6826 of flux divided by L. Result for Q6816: 0.30 mag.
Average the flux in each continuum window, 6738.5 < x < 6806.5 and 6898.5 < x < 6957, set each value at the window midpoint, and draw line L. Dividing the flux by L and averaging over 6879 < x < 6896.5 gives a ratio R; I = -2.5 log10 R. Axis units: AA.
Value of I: 0.14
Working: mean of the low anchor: 67.5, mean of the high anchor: 76.7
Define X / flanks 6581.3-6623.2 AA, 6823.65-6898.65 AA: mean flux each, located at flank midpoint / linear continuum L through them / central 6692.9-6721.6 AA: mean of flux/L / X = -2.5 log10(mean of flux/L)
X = 0.09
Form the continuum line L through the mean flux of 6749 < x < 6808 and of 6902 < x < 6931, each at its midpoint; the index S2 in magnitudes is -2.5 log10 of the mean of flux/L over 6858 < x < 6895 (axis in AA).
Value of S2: 0.11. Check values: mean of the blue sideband 66.7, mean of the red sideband 71.2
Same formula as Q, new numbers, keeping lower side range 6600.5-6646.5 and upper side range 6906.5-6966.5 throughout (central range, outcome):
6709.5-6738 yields 5.6 AA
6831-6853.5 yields 5.0 AA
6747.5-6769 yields 4.2 AA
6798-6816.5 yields 4.2 AA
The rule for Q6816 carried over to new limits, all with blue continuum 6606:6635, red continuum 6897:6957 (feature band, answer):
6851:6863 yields 0.331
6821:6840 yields 0.275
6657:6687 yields 0.127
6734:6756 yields 0.223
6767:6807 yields 0.257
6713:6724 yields 0.249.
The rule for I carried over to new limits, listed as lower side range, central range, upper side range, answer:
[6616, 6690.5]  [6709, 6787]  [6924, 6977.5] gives 0.21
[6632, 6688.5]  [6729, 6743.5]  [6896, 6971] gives 0.15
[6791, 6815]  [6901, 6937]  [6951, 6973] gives 0.10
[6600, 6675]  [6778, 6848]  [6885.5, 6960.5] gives 0.24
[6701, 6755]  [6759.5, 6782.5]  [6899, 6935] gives 0.03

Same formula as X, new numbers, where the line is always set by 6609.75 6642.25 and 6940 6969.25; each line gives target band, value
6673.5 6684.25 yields 0.14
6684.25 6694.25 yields 0.17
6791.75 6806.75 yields 0.33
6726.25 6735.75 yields 0.27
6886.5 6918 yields 0.26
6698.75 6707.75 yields 0.13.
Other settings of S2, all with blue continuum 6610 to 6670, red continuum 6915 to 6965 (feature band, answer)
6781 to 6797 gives 0.30 mag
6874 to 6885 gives 0.23 mag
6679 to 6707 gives 0.12 mag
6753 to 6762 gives 0.23 mag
